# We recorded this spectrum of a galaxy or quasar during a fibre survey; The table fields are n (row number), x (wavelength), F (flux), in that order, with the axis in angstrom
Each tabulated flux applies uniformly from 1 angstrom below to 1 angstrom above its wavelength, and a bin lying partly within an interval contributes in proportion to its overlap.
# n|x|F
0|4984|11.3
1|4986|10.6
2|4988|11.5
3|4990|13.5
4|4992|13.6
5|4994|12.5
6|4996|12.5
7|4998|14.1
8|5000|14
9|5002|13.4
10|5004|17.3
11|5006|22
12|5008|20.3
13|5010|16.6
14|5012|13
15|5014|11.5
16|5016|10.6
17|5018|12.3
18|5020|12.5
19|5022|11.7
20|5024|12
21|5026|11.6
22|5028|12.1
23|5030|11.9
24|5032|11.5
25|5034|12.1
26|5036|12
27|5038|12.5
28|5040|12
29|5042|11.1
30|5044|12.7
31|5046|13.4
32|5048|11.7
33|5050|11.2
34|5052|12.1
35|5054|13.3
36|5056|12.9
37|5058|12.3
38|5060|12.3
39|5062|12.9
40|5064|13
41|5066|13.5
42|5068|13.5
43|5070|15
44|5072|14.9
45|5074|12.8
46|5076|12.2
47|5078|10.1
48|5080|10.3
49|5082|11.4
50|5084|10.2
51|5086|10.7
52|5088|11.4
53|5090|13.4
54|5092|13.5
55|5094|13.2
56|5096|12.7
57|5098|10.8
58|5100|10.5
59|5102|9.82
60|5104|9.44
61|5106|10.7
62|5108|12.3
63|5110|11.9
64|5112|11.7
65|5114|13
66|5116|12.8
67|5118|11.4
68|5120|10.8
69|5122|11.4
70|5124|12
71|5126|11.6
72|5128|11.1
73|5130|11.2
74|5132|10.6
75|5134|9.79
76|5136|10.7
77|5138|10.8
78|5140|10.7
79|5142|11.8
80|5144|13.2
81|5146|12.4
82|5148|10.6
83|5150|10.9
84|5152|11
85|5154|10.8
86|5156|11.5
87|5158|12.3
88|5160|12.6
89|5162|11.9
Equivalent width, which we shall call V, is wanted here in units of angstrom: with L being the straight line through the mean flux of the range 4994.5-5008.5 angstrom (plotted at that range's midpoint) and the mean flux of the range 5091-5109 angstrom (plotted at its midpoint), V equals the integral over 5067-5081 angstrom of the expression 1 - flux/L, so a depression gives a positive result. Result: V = 0.0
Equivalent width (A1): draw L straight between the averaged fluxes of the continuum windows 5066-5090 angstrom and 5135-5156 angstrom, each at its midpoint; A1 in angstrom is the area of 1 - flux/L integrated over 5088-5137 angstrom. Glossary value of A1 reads 0.9 angstrom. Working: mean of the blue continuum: 12.2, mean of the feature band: 11.5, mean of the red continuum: 11.3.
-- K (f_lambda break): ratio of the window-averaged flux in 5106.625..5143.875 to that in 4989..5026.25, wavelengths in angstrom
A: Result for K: 0.82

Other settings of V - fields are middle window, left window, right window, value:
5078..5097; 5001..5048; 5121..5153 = 0.55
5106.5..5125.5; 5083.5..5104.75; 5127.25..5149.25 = -0.93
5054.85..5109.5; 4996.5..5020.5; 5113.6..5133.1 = 2.80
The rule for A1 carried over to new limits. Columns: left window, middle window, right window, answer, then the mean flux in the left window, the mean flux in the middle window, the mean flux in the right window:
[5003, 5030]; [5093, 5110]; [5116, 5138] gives 0.83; 14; 11.2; 11.1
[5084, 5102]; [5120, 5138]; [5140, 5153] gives 0.97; 11.8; 11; 11.6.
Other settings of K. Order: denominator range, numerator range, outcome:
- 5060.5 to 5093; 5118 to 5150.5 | 0.90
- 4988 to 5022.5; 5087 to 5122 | 0.83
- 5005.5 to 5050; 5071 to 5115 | 0.90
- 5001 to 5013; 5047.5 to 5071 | 0.75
